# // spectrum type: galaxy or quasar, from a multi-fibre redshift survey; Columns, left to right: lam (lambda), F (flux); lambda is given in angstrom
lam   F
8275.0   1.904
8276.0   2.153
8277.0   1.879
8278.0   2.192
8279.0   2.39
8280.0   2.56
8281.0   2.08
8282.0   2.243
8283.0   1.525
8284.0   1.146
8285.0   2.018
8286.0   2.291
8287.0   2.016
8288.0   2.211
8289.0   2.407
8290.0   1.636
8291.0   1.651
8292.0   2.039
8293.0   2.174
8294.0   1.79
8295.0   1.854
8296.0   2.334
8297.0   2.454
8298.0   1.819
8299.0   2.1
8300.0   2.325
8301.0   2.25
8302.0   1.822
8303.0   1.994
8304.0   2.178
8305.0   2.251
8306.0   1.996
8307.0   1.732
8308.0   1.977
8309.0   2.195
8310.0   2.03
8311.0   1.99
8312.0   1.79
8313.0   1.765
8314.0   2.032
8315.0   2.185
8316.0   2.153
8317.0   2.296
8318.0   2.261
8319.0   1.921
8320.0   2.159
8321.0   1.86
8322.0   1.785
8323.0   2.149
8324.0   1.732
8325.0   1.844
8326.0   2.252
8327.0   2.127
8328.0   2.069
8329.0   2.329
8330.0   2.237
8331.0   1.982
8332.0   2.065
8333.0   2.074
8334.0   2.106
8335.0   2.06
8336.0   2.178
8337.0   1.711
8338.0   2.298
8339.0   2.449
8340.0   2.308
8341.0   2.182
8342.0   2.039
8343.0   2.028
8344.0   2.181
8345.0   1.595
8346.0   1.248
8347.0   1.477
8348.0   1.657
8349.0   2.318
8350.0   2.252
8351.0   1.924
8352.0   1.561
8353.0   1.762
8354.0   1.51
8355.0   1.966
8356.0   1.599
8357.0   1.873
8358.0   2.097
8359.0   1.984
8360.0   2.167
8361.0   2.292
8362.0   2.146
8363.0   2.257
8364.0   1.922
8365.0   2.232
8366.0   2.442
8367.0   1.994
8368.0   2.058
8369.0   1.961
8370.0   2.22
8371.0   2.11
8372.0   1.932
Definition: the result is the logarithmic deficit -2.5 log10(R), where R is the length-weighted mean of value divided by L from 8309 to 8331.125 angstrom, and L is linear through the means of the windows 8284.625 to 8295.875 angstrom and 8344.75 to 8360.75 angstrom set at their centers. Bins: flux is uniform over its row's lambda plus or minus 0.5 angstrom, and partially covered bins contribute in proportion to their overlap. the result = -0.07 mag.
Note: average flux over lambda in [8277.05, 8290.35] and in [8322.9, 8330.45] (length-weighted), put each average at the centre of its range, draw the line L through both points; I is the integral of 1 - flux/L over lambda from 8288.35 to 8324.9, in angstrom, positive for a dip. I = 0.8 angstrom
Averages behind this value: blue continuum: 2.05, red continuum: 2.09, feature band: 2.03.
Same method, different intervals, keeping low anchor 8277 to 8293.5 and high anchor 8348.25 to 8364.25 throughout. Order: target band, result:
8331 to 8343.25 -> -0.8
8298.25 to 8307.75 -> -0.2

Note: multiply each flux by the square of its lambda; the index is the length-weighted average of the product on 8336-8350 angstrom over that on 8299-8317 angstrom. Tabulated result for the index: 0.97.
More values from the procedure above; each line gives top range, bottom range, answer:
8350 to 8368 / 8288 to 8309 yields 0.99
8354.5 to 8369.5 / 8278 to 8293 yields 1.04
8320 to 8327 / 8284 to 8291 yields 0.99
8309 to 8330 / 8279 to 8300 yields 1.01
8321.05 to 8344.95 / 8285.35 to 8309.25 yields 1.02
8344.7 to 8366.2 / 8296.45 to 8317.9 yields 0.94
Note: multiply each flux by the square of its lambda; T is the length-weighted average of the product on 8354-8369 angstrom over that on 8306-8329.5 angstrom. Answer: 1.02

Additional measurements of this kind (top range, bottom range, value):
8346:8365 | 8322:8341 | 0.92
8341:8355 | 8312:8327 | 0.91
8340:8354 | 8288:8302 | 0.92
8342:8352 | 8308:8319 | 0.90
